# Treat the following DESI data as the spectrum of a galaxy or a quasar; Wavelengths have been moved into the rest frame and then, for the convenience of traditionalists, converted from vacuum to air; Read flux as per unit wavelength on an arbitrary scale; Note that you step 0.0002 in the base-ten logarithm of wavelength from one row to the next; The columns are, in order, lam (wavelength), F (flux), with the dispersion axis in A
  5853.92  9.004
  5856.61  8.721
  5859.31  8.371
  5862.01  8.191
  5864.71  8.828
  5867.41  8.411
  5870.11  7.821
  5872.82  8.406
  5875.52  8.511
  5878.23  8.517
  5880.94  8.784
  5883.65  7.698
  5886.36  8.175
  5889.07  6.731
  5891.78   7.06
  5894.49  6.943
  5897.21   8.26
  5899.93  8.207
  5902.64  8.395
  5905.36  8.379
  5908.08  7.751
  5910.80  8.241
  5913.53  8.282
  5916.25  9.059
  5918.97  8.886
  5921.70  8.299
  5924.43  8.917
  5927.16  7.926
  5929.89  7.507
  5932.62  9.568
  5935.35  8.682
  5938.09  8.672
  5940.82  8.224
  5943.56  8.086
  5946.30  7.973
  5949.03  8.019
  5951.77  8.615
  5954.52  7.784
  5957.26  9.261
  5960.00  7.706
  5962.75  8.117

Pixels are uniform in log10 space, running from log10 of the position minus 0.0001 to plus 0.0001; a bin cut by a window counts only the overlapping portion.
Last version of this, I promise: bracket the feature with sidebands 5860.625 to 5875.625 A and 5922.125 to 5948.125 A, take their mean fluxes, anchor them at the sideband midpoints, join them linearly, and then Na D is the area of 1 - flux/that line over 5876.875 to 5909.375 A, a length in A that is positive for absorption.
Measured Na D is 1.8 A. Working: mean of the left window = 8.35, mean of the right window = 8.39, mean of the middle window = 7.91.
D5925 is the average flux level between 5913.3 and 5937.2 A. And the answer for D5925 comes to 8.59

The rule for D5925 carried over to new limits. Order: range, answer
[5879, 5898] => 7.67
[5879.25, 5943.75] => 8.2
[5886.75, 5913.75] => 7.82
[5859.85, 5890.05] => 8.21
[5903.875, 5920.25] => 8.43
